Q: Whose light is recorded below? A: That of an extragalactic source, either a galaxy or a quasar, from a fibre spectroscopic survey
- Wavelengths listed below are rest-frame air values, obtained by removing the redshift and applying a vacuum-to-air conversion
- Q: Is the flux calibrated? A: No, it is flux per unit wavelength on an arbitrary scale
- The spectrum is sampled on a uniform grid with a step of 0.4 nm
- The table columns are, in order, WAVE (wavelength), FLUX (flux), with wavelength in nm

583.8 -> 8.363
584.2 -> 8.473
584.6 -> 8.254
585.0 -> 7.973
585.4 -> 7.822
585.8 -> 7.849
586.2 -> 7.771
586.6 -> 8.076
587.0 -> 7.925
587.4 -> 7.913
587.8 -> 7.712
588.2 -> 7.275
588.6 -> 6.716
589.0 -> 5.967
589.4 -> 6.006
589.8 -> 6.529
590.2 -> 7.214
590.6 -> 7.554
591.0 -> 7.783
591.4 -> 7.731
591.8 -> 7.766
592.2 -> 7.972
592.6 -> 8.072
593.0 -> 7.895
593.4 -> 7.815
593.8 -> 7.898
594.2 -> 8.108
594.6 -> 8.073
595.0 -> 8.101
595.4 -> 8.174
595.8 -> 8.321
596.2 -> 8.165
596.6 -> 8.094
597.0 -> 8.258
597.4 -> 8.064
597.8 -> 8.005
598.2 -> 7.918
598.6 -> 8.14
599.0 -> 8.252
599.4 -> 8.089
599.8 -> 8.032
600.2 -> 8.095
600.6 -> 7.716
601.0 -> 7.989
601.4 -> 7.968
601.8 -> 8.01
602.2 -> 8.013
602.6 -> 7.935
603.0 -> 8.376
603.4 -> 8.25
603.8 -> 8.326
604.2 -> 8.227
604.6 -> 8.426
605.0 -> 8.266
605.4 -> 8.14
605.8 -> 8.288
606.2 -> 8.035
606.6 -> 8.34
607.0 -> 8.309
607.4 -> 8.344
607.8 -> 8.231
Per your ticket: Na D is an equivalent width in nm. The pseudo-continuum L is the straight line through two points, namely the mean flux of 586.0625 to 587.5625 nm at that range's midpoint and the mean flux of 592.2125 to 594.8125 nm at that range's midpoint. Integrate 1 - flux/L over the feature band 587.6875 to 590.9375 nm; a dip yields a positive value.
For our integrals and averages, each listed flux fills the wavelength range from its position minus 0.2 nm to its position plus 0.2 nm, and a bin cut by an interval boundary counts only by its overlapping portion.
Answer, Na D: 0.433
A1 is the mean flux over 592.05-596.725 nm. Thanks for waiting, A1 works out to 8.06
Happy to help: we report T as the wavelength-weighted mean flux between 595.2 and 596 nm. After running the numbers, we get 8.25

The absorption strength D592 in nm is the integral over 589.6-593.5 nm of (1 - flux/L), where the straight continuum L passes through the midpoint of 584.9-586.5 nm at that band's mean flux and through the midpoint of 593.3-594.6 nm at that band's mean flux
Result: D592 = 0.15 nm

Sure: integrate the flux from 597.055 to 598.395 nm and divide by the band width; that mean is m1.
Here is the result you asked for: 8.02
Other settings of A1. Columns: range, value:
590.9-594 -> 7.87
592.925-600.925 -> 8.06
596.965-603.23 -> 8.05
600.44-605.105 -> 8.13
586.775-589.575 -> 7.09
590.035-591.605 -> 7.58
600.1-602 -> 7.95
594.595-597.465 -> 8.17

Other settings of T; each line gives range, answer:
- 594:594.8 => 8.09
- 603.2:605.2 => 8.3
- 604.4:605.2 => 8.35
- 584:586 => 8.07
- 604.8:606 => 8.23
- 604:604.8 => 8.33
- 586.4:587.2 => 8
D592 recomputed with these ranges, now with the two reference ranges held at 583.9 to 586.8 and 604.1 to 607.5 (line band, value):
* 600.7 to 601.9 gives 0.036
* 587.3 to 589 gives 0.183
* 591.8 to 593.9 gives 0.053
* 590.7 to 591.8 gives 0.050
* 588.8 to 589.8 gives 0.246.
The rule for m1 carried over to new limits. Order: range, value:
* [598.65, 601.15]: 8.04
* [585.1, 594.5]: 7.55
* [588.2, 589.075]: 6.61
